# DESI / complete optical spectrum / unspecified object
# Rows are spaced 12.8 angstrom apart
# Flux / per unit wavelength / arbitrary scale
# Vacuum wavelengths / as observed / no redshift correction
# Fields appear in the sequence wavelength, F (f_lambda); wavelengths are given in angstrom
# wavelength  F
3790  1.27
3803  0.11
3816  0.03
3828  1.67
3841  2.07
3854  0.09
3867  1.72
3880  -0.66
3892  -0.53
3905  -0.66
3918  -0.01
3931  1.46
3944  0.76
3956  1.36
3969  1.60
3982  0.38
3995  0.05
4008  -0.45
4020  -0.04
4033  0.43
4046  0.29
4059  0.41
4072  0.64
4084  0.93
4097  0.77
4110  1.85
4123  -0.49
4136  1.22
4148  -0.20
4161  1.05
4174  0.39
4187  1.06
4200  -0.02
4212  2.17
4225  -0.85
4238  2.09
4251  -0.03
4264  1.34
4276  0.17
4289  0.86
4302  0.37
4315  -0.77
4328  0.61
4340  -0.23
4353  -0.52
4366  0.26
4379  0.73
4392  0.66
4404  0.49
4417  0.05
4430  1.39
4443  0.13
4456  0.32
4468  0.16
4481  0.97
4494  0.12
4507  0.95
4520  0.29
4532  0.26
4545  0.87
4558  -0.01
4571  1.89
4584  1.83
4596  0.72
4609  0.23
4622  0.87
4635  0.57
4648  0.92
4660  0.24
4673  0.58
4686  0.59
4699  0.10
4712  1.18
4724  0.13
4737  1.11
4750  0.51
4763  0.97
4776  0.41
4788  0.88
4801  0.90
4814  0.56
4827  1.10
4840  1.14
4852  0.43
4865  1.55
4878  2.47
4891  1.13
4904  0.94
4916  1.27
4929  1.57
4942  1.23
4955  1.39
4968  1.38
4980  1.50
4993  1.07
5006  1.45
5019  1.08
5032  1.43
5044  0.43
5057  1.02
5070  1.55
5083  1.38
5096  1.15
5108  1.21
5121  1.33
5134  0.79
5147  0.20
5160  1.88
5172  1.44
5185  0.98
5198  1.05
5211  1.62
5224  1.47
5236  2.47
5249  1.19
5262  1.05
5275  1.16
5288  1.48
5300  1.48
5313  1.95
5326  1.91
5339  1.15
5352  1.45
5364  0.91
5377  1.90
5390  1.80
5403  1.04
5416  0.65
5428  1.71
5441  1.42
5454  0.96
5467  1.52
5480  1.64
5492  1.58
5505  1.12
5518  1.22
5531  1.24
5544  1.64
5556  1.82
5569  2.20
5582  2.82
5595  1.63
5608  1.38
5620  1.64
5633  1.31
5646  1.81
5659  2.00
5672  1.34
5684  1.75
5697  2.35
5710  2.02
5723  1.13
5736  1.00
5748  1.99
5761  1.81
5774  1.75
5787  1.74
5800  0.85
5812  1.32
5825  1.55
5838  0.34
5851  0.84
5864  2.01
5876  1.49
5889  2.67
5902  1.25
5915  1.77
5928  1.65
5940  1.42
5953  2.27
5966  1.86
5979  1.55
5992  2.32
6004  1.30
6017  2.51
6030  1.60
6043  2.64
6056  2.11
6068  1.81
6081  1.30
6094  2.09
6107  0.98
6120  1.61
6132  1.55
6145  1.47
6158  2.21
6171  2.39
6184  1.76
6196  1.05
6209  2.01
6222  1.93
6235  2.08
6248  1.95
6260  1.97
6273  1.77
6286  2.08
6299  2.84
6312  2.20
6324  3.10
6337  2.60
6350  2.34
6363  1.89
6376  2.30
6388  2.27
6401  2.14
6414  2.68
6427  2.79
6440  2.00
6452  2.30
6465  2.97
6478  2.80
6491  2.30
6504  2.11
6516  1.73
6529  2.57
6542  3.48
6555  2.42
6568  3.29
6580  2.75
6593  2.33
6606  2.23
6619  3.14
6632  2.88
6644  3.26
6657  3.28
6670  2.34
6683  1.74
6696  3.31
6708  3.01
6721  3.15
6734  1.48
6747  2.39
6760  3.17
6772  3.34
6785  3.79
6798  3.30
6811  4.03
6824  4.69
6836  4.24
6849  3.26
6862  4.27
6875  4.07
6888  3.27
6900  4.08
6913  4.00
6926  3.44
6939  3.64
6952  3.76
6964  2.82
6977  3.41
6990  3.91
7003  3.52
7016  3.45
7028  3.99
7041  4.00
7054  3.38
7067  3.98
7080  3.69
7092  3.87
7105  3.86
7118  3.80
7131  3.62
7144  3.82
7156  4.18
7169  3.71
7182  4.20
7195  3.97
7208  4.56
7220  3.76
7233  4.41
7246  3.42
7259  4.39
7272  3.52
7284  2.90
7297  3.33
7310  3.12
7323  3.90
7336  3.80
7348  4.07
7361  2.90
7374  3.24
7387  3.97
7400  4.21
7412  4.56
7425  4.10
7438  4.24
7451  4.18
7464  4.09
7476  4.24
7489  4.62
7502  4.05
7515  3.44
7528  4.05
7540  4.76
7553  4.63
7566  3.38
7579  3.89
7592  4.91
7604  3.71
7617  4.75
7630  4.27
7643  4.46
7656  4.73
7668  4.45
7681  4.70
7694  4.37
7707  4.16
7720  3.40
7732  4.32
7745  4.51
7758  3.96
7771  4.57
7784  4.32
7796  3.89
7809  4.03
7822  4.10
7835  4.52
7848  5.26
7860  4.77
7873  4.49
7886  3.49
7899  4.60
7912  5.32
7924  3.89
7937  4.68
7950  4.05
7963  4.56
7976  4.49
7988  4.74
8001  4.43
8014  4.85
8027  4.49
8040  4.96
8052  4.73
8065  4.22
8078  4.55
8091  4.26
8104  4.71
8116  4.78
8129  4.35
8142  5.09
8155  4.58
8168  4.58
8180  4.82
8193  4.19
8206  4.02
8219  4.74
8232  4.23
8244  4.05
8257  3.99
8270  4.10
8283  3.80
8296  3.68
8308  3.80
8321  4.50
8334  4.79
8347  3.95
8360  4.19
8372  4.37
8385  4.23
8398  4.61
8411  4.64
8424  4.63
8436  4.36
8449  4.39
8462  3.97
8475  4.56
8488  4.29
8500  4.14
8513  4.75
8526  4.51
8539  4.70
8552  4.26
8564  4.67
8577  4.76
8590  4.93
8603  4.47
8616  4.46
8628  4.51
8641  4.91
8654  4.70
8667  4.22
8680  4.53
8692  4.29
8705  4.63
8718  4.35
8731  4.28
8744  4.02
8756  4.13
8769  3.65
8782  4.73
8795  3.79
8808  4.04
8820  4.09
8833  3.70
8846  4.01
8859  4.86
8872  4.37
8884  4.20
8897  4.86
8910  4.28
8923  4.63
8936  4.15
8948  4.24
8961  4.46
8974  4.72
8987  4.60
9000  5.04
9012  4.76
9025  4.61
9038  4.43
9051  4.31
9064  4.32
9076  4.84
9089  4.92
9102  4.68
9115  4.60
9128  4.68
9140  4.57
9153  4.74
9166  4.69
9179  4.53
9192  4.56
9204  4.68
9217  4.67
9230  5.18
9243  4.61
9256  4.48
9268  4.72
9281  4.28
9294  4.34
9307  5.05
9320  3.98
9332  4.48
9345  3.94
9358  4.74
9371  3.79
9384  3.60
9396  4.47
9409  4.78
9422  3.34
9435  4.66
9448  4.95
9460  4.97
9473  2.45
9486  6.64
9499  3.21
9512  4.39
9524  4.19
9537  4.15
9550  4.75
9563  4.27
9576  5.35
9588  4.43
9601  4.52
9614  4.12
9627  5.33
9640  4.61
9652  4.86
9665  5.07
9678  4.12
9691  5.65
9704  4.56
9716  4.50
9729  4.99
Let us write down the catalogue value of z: 0.70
